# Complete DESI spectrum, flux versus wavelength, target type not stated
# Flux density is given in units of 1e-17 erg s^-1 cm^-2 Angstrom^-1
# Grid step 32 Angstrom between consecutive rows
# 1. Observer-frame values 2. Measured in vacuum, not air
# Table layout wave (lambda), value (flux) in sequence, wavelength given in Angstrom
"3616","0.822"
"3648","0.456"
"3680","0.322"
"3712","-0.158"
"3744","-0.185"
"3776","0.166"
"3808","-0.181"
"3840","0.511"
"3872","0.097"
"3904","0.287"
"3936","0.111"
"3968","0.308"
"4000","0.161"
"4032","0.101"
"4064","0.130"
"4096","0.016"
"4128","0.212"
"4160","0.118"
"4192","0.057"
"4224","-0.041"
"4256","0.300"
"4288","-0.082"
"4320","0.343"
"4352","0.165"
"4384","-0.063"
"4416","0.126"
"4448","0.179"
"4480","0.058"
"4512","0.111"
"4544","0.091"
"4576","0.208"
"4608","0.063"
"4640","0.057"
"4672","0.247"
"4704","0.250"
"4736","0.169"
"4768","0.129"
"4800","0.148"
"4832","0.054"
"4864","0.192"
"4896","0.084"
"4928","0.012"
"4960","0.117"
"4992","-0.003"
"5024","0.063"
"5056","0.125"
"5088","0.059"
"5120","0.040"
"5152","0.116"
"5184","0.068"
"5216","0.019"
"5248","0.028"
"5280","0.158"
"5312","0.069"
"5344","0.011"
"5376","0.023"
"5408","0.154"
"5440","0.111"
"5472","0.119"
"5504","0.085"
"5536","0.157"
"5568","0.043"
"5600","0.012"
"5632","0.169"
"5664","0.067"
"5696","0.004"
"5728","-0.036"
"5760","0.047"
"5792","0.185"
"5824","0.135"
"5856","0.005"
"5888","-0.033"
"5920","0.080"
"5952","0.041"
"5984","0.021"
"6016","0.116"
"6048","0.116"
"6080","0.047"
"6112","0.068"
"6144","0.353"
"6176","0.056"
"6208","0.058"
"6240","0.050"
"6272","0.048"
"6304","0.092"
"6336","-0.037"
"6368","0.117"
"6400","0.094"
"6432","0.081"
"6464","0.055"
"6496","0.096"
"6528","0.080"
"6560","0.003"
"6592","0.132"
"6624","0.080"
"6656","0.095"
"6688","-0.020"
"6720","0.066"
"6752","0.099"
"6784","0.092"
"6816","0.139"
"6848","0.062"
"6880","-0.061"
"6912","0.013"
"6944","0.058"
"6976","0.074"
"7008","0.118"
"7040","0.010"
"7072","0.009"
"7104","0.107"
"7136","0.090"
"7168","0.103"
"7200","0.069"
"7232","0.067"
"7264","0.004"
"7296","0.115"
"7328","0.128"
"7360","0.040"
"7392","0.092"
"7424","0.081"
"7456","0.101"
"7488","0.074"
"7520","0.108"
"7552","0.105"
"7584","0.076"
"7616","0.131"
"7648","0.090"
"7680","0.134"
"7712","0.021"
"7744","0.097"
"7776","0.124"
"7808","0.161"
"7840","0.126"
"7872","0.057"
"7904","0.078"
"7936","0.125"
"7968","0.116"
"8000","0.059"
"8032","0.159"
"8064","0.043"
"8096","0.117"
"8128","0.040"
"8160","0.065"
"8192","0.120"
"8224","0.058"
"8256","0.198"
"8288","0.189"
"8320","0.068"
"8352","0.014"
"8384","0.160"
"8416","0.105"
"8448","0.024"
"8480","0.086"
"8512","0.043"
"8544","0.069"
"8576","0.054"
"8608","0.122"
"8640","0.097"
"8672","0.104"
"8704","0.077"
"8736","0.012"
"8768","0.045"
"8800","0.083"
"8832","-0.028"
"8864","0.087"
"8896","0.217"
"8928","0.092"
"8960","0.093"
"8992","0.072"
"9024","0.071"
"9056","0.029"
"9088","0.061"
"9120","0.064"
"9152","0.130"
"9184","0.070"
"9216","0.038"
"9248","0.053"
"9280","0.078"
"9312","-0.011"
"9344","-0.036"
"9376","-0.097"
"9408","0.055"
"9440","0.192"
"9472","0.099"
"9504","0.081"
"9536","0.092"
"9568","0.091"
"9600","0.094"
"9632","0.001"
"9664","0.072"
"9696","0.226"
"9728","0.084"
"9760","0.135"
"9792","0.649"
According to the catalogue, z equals 0.649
